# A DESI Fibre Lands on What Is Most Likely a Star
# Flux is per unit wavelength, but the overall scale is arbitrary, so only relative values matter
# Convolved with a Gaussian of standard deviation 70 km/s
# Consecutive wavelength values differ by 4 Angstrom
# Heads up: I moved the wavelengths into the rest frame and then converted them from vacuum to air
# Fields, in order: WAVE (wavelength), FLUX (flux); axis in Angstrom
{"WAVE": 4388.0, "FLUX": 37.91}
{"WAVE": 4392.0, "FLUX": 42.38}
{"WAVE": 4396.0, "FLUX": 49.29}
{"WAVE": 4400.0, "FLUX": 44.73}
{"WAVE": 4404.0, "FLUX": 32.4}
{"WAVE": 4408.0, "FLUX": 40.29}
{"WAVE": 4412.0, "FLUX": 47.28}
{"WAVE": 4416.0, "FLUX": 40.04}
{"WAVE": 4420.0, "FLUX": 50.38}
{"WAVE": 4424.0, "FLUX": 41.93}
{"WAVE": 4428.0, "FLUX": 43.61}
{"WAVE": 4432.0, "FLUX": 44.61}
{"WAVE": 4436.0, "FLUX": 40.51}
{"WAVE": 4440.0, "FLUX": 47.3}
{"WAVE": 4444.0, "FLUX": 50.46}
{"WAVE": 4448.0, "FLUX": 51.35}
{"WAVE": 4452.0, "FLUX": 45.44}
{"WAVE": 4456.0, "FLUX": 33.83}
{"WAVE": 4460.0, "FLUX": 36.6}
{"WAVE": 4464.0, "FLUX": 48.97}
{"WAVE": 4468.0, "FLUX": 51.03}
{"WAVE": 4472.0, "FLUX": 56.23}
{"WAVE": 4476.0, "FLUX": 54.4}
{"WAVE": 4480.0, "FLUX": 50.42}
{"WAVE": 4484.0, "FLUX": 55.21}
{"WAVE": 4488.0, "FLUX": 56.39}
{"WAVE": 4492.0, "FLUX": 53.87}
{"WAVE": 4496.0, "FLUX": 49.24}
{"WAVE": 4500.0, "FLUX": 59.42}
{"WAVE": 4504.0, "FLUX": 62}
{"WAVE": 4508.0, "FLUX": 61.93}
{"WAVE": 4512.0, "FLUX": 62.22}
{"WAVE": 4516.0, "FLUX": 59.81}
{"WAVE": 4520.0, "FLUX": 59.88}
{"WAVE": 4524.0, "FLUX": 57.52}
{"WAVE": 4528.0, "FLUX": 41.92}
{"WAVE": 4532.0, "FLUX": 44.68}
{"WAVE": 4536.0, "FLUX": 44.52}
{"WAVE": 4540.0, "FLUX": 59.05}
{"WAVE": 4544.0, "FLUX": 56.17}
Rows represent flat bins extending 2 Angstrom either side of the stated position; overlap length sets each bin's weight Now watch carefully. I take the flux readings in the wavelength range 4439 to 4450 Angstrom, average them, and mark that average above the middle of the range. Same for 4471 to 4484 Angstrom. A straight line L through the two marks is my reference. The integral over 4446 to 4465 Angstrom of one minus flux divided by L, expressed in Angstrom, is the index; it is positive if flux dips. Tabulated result 3.1 Angstrom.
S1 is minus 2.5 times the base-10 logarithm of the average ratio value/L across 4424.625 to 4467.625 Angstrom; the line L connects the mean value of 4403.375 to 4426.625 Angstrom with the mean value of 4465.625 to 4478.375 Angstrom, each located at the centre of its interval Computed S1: 0.10 mag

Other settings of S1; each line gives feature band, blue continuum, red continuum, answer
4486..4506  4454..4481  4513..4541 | -0.13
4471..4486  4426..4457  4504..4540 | -0.09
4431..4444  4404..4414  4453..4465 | -0.12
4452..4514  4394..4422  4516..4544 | -0.08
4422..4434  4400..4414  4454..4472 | -0.04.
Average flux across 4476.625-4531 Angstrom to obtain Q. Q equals 55.9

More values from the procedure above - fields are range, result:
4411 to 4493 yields 47.5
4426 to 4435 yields 43.7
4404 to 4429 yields 43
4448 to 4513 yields 52.1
